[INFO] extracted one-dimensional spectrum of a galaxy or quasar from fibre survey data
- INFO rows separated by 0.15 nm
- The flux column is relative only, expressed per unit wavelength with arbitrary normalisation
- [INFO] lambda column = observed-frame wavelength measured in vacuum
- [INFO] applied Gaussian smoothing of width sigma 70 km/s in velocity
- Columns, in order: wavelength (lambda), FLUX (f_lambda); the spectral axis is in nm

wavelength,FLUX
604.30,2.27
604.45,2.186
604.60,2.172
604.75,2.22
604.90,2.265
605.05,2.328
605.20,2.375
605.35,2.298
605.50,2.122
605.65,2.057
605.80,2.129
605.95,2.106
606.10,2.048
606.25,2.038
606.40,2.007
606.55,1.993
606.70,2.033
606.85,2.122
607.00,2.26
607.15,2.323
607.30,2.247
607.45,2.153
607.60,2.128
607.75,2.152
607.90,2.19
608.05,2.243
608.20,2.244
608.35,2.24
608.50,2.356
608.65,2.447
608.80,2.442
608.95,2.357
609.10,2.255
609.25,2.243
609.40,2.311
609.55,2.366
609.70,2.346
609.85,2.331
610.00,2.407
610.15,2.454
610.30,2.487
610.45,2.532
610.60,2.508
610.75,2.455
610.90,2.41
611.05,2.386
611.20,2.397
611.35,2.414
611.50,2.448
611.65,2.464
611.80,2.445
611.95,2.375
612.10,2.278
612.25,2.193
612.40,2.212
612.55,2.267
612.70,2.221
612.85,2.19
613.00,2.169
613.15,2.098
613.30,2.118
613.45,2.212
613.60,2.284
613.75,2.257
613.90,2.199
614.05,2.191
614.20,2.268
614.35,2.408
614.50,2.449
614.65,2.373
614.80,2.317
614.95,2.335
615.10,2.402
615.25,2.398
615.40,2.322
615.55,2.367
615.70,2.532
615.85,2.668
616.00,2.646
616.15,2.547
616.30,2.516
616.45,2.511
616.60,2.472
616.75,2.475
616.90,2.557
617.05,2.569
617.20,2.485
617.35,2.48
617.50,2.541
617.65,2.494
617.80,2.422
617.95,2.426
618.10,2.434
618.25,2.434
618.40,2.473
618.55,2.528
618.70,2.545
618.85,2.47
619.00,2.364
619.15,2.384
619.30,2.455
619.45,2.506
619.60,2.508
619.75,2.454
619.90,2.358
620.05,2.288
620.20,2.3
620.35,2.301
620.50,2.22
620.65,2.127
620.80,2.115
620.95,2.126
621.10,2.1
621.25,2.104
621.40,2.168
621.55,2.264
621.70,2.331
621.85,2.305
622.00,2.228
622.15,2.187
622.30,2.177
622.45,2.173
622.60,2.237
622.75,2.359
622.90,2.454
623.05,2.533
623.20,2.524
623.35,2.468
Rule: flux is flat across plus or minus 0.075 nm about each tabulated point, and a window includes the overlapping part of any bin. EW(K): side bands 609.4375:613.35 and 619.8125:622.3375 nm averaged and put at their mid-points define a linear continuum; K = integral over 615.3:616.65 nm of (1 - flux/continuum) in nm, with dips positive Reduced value -0.131 nm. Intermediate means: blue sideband 2.35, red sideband 2.22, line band 2.51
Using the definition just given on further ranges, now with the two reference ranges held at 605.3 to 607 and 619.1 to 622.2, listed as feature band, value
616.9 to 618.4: -0.162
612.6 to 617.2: -0.346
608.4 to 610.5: -0.240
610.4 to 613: -0.235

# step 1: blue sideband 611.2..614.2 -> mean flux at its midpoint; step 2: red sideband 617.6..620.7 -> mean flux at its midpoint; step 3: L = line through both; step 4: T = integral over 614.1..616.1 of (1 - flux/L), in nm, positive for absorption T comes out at -0.09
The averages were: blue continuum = 2.27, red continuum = 2.41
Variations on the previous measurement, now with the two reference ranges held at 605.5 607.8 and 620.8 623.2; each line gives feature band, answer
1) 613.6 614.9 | -0.07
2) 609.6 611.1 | -0.19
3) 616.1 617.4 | -0.18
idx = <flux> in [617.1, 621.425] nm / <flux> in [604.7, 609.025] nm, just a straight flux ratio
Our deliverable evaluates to 1.07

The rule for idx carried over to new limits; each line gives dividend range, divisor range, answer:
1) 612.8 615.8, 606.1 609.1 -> 1.04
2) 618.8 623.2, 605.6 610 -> 1.04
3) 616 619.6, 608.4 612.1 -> 1.04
